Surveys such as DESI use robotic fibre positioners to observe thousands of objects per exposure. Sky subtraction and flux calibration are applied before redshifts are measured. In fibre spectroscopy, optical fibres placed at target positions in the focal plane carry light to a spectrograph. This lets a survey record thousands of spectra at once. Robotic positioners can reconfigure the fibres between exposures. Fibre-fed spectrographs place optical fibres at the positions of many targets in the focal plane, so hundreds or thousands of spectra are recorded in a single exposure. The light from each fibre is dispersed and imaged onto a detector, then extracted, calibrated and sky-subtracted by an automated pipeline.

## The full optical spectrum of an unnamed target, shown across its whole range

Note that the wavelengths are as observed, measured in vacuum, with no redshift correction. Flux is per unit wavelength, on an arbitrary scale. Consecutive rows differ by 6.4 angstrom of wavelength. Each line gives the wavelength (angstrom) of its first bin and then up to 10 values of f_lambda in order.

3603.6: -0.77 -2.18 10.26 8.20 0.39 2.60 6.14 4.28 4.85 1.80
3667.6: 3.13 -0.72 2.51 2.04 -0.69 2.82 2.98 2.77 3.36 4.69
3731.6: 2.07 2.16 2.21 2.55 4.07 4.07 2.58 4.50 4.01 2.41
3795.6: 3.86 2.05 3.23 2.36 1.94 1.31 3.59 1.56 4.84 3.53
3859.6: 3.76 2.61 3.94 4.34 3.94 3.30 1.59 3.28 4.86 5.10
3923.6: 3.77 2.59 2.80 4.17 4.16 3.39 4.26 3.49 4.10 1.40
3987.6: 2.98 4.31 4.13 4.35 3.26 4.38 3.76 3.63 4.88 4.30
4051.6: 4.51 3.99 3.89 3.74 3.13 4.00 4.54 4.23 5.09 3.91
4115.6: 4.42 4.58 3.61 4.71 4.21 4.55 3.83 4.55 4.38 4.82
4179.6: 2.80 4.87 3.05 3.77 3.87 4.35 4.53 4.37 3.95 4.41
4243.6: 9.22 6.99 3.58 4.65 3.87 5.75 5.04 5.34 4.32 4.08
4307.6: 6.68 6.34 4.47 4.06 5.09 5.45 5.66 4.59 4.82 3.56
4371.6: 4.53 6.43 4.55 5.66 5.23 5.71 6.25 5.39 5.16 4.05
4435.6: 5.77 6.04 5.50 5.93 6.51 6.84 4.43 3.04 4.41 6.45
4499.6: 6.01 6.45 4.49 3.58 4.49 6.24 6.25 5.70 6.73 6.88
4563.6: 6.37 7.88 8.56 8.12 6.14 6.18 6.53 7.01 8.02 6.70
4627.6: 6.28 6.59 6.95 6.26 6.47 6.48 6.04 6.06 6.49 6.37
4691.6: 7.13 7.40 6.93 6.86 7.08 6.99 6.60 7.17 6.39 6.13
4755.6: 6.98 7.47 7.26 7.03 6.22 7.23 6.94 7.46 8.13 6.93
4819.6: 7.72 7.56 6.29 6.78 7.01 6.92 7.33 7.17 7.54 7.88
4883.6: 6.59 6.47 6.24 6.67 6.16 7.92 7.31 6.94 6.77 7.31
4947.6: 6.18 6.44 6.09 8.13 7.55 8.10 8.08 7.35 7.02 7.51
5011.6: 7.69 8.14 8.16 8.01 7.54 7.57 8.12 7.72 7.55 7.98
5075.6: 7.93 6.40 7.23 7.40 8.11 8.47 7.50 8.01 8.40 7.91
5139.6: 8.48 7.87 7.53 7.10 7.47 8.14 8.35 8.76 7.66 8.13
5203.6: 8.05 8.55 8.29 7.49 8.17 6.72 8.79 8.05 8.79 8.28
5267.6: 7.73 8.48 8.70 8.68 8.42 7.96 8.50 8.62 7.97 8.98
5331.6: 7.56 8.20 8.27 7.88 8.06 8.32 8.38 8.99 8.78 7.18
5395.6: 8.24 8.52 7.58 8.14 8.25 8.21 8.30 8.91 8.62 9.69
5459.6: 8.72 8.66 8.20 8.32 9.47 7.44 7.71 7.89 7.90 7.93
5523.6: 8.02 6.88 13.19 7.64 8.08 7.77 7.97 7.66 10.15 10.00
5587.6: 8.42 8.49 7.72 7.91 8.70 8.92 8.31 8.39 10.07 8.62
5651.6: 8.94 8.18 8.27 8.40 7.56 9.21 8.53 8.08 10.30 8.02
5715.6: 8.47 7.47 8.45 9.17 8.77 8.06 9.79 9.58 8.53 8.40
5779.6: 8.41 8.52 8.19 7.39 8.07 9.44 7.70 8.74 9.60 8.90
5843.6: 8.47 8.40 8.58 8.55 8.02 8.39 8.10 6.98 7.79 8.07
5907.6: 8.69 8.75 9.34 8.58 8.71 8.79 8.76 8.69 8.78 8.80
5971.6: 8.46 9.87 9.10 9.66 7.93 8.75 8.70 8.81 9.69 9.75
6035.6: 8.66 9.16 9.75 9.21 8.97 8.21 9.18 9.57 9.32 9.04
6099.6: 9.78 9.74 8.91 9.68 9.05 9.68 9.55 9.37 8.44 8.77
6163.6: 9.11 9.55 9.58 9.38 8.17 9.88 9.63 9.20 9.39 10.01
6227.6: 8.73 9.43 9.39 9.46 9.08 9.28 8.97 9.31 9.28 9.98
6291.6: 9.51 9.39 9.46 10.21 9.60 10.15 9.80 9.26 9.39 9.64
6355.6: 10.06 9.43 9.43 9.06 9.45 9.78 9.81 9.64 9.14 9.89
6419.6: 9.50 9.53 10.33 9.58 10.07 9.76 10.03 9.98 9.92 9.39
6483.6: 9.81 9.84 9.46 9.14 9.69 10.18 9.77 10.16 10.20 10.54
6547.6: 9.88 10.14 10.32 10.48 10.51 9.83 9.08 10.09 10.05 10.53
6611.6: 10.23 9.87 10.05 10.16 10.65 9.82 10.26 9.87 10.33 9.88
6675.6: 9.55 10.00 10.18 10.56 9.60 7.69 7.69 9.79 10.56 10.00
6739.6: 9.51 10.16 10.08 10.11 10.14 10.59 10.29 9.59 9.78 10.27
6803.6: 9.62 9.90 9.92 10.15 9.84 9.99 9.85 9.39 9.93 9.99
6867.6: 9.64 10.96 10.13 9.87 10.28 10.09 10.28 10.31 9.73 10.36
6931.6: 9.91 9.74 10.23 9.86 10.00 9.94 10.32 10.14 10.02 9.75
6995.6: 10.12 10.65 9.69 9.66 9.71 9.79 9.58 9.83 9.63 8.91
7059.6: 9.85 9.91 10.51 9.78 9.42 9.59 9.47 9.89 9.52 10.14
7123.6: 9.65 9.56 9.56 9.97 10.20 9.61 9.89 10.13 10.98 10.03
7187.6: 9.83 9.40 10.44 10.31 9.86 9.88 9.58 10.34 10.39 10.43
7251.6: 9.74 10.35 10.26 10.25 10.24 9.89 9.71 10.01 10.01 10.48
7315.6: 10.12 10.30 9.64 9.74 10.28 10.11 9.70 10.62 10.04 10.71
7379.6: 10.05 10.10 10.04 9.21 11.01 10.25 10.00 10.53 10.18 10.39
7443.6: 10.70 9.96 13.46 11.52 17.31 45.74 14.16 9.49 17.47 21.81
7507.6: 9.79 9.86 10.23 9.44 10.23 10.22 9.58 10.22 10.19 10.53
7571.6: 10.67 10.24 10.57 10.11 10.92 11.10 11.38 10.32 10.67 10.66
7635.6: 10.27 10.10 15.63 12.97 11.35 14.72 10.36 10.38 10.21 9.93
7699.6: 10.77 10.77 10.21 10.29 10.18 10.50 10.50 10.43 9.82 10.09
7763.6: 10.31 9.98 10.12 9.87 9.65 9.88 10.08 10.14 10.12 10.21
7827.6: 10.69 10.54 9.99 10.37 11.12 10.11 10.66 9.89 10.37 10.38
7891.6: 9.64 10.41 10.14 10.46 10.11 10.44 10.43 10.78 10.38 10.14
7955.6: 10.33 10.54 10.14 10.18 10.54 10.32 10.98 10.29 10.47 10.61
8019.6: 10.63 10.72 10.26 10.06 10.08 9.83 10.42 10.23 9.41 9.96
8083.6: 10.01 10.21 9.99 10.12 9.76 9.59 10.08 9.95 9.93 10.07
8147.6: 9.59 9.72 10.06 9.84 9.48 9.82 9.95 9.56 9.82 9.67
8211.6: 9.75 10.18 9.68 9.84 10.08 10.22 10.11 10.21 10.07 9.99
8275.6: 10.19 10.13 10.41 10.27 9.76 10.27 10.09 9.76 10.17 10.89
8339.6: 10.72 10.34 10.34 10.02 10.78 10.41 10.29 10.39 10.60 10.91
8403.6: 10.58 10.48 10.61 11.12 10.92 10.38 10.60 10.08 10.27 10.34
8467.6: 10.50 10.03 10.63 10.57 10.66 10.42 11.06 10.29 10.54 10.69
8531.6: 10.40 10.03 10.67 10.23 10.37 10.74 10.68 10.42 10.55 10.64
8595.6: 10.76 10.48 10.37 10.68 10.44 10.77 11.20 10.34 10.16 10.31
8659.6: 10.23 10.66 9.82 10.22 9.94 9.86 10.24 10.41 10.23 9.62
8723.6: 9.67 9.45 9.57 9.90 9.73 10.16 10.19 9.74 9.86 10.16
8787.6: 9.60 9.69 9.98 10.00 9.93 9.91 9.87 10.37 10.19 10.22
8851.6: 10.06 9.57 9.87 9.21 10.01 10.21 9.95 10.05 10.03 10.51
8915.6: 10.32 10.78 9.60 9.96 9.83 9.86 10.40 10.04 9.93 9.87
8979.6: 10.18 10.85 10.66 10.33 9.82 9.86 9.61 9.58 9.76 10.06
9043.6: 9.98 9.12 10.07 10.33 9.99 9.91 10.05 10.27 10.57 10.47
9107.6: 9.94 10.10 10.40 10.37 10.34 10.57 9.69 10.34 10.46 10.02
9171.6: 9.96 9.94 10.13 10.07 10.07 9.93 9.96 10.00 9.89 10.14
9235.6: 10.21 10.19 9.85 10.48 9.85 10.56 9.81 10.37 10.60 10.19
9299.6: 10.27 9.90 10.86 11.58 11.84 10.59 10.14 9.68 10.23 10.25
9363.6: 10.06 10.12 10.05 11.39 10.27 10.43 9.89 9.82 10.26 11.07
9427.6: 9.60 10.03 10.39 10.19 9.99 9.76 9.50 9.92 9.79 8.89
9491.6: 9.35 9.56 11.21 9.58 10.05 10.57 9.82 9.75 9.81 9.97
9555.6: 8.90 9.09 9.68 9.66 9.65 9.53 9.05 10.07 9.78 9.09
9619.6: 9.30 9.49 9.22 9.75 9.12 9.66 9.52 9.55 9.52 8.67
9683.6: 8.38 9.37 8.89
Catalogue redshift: 0.139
